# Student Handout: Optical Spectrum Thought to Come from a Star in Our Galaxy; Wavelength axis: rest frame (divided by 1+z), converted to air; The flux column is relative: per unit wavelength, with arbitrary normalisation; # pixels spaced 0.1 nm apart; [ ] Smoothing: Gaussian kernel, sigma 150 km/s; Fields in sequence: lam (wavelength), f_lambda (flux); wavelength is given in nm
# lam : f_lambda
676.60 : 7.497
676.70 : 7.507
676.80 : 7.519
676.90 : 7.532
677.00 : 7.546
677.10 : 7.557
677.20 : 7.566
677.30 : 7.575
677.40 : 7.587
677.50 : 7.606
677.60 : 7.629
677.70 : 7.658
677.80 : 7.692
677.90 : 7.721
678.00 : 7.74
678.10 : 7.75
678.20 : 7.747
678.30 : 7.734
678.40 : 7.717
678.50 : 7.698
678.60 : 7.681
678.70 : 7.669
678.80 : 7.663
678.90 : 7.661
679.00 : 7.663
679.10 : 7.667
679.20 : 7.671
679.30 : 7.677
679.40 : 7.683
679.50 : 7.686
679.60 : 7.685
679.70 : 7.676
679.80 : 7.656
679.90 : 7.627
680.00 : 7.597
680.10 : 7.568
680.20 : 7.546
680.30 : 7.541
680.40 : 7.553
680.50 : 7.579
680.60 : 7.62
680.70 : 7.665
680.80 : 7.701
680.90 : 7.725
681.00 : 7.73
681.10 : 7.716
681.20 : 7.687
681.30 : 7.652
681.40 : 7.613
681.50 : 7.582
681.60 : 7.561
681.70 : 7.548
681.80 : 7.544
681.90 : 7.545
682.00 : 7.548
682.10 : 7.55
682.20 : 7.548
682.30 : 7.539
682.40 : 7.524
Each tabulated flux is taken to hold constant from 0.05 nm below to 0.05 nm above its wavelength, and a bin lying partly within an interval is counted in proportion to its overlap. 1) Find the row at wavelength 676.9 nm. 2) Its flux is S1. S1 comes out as 7.532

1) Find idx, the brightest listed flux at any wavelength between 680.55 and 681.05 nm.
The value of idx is 7.73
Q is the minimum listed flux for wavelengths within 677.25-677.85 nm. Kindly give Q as 7.575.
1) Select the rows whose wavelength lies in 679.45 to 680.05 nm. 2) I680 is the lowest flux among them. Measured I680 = 7.597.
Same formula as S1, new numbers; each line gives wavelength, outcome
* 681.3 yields 7.652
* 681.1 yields 7.716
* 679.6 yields 7.685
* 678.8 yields 7.663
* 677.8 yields 7.692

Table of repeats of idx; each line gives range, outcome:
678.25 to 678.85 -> 7.734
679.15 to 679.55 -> 7.686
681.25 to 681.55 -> 7.652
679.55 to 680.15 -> 7.685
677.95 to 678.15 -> 7.75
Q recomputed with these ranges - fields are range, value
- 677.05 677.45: 7.557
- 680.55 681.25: 7.62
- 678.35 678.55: 7.698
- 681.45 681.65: 7.561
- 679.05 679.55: 7.667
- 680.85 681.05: 7.725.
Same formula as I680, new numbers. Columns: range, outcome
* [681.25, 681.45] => 7.613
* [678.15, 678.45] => 7.717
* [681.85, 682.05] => 7.545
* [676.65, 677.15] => 7.507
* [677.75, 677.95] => 7.692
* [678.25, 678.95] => 7.661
